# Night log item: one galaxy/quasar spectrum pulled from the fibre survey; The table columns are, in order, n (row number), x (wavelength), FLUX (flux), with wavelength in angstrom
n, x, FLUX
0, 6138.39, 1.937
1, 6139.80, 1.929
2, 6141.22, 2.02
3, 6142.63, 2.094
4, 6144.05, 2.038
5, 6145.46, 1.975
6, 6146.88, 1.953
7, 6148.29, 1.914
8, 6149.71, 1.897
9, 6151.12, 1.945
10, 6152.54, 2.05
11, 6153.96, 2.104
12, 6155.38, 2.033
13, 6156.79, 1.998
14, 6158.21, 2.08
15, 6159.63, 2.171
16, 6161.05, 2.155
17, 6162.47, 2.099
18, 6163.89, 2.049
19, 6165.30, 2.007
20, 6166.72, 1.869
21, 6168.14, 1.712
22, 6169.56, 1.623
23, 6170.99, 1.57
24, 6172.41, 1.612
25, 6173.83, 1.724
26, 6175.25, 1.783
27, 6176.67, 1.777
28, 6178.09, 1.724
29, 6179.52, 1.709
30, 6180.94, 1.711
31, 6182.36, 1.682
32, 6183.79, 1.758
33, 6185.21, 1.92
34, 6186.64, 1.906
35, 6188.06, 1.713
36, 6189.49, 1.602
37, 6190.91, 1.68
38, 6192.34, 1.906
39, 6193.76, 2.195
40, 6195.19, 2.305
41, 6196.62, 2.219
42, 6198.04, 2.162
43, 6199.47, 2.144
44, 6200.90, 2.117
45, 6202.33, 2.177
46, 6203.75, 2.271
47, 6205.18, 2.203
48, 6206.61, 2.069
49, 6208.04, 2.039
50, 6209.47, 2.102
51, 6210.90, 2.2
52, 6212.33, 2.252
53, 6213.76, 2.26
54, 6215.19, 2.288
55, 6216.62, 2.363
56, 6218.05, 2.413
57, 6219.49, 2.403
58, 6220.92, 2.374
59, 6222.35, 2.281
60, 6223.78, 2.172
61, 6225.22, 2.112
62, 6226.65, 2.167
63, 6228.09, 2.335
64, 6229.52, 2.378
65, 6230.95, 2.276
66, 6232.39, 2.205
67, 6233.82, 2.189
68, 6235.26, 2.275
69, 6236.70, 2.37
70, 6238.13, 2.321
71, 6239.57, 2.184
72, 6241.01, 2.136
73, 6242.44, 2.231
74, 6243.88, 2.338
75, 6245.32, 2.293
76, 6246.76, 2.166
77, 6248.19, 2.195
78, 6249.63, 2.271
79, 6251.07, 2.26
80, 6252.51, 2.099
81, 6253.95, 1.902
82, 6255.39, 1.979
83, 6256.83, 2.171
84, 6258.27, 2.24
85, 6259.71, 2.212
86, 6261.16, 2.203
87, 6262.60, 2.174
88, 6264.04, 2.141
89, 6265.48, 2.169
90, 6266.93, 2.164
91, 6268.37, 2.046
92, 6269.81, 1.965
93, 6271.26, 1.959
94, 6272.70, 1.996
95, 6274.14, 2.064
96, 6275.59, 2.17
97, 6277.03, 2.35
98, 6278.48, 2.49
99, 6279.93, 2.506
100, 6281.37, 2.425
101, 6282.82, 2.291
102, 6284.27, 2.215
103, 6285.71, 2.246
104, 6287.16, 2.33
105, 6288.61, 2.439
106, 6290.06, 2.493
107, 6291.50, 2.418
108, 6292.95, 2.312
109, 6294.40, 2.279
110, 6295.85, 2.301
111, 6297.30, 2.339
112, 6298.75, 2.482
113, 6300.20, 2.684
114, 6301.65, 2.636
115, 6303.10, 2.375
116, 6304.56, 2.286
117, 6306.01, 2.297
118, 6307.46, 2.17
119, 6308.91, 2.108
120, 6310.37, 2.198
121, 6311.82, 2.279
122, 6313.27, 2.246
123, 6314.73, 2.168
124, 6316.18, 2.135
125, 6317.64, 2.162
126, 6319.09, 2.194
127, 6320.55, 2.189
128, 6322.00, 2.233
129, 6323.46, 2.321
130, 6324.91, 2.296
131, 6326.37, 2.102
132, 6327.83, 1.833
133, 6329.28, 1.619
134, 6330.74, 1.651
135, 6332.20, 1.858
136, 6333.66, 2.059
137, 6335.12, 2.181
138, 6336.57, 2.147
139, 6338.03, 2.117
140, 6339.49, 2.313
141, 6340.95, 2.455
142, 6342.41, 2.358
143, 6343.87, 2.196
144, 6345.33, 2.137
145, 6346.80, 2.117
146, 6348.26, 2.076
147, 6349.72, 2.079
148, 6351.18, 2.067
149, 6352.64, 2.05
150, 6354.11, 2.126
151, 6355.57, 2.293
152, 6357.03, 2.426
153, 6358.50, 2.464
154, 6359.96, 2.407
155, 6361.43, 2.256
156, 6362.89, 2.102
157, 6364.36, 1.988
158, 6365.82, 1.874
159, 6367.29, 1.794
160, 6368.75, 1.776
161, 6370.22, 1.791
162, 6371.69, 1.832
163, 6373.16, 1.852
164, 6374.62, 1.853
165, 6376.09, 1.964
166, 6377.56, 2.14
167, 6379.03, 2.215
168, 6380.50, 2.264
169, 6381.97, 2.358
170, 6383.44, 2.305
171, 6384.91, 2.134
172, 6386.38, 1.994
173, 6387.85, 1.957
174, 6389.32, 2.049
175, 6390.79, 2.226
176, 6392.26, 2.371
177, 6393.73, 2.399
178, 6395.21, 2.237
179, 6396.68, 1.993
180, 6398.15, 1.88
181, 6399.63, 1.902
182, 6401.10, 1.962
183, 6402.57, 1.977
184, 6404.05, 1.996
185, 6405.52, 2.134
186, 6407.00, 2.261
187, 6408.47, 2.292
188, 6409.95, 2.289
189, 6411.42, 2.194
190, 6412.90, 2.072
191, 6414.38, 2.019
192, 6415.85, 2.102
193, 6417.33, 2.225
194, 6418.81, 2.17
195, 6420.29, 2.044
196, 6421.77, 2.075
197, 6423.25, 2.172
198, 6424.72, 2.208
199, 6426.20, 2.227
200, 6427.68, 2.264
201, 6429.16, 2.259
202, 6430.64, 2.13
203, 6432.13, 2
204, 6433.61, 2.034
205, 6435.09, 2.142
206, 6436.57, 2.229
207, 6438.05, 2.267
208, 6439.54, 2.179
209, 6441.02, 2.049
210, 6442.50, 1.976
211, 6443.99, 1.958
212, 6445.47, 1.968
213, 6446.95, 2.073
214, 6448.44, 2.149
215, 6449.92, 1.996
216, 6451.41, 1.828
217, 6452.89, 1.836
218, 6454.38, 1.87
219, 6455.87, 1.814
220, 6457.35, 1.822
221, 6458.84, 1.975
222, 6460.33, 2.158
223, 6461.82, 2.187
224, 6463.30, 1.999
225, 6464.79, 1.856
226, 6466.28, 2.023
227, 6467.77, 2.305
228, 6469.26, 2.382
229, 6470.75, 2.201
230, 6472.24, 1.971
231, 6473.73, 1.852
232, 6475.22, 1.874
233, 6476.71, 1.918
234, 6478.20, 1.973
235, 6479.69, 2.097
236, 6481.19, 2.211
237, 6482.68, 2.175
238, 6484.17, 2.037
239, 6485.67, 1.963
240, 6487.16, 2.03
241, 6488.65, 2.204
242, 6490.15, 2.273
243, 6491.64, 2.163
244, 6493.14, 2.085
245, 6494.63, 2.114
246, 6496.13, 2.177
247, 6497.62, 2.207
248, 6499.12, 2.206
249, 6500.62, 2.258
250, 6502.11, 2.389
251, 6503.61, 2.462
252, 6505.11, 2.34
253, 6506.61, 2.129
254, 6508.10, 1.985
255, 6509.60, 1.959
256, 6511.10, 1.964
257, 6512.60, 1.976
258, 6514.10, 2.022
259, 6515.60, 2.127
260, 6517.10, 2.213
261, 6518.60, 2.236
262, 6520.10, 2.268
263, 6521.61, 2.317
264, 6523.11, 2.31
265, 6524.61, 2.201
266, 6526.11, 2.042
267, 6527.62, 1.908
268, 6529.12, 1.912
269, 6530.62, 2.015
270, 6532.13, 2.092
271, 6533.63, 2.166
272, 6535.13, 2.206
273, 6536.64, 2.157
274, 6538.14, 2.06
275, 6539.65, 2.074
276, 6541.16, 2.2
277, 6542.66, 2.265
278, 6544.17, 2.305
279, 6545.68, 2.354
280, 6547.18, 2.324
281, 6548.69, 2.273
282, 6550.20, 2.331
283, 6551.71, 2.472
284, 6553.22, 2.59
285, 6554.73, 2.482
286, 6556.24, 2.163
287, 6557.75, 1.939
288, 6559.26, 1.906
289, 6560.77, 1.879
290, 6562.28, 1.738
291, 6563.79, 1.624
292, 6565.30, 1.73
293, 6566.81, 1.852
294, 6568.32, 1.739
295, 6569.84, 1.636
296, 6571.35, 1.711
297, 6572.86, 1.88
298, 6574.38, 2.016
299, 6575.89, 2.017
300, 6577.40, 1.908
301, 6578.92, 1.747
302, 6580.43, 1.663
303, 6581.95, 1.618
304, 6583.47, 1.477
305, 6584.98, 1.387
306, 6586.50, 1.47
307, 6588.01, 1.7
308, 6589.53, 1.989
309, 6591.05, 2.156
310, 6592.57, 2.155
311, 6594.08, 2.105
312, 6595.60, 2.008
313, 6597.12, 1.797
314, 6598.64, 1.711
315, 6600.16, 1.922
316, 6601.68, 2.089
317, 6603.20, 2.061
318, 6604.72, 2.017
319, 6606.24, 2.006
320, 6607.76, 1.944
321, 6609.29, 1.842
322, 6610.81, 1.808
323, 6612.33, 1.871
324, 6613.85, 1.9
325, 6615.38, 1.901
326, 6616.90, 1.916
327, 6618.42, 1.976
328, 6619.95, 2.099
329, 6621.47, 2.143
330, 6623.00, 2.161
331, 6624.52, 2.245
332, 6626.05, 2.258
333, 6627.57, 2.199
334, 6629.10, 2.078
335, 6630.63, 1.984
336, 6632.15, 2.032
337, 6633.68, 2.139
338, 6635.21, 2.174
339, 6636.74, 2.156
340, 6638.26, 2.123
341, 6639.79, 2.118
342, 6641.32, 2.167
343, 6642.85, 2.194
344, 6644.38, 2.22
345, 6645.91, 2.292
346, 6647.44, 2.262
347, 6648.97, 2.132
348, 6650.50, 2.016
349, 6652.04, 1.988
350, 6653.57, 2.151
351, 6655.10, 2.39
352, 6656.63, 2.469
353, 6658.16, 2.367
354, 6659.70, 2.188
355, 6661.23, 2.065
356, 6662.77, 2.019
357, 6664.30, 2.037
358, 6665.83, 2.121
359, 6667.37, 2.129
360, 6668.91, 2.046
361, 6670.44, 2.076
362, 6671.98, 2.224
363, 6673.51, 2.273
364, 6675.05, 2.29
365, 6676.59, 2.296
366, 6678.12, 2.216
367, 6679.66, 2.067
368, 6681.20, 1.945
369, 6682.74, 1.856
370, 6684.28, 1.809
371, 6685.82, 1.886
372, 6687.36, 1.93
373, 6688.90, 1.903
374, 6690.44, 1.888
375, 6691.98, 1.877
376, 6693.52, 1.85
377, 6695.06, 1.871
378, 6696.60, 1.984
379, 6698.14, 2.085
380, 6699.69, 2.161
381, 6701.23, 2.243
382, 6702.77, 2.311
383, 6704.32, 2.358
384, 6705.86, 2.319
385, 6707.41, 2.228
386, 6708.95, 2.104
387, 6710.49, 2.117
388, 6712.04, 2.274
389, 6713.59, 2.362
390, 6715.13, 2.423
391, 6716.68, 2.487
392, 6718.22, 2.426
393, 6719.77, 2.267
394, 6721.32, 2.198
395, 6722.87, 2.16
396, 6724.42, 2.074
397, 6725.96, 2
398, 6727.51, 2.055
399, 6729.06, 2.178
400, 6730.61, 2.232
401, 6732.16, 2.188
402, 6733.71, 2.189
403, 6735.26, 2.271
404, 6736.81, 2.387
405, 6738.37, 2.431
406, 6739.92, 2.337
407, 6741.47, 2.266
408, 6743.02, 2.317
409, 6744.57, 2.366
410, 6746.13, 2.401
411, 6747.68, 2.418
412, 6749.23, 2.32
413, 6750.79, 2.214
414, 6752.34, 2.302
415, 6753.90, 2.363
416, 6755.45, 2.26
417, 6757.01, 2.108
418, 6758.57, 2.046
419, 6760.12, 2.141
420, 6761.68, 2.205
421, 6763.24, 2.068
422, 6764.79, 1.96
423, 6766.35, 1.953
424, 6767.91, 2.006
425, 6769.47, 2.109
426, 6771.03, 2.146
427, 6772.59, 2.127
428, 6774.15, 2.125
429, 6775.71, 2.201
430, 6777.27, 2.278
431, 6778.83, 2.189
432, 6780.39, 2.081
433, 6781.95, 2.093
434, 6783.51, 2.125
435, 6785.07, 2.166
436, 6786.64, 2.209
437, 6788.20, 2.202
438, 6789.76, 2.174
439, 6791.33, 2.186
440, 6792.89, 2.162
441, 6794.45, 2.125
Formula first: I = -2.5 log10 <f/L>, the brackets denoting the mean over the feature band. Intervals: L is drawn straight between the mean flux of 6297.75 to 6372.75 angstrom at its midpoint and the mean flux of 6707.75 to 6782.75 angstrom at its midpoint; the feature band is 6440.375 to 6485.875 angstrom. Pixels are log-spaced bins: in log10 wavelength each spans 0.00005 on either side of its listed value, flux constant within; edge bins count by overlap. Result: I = 0.08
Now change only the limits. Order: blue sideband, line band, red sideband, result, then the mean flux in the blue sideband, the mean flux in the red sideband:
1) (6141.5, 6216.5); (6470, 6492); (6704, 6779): 0.02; 1.98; 2.22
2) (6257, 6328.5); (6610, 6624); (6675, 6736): 0.09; 2.25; 2.13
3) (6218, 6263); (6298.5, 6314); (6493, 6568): -0.06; 2.23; 2.14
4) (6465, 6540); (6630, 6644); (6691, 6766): 0.02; 2.12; 2.21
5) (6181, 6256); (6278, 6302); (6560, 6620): -0.15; 2.15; 1.85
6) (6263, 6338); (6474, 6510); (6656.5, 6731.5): 0.02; 2.21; 2.13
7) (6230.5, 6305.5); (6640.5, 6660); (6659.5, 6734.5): -0.04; 2.26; 2.13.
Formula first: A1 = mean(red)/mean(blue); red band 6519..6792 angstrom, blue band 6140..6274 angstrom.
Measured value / 1.0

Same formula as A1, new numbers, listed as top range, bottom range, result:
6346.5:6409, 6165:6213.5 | 1.09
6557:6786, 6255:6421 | 0.96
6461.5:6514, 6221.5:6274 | 0.97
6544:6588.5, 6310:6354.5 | 0.91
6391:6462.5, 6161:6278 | 1.00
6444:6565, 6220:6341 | 0.95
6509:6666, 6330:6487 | 0.98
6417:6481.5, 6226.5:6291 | 0.93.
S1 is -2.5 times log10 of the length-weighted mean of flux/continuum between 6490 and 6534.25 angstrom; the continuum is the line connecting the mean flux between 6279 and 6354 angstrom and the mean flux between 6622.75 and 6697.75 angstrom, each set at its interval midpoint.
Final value 0.00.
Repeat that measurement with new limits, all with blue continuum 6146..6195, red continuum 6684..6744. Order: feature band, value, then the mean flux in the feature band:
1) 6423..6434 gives -0.08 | 2.17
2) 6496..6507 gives -0.11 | 2.28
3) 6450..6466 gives 0.05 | 1.94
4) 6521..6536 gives -0.02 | 2.12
